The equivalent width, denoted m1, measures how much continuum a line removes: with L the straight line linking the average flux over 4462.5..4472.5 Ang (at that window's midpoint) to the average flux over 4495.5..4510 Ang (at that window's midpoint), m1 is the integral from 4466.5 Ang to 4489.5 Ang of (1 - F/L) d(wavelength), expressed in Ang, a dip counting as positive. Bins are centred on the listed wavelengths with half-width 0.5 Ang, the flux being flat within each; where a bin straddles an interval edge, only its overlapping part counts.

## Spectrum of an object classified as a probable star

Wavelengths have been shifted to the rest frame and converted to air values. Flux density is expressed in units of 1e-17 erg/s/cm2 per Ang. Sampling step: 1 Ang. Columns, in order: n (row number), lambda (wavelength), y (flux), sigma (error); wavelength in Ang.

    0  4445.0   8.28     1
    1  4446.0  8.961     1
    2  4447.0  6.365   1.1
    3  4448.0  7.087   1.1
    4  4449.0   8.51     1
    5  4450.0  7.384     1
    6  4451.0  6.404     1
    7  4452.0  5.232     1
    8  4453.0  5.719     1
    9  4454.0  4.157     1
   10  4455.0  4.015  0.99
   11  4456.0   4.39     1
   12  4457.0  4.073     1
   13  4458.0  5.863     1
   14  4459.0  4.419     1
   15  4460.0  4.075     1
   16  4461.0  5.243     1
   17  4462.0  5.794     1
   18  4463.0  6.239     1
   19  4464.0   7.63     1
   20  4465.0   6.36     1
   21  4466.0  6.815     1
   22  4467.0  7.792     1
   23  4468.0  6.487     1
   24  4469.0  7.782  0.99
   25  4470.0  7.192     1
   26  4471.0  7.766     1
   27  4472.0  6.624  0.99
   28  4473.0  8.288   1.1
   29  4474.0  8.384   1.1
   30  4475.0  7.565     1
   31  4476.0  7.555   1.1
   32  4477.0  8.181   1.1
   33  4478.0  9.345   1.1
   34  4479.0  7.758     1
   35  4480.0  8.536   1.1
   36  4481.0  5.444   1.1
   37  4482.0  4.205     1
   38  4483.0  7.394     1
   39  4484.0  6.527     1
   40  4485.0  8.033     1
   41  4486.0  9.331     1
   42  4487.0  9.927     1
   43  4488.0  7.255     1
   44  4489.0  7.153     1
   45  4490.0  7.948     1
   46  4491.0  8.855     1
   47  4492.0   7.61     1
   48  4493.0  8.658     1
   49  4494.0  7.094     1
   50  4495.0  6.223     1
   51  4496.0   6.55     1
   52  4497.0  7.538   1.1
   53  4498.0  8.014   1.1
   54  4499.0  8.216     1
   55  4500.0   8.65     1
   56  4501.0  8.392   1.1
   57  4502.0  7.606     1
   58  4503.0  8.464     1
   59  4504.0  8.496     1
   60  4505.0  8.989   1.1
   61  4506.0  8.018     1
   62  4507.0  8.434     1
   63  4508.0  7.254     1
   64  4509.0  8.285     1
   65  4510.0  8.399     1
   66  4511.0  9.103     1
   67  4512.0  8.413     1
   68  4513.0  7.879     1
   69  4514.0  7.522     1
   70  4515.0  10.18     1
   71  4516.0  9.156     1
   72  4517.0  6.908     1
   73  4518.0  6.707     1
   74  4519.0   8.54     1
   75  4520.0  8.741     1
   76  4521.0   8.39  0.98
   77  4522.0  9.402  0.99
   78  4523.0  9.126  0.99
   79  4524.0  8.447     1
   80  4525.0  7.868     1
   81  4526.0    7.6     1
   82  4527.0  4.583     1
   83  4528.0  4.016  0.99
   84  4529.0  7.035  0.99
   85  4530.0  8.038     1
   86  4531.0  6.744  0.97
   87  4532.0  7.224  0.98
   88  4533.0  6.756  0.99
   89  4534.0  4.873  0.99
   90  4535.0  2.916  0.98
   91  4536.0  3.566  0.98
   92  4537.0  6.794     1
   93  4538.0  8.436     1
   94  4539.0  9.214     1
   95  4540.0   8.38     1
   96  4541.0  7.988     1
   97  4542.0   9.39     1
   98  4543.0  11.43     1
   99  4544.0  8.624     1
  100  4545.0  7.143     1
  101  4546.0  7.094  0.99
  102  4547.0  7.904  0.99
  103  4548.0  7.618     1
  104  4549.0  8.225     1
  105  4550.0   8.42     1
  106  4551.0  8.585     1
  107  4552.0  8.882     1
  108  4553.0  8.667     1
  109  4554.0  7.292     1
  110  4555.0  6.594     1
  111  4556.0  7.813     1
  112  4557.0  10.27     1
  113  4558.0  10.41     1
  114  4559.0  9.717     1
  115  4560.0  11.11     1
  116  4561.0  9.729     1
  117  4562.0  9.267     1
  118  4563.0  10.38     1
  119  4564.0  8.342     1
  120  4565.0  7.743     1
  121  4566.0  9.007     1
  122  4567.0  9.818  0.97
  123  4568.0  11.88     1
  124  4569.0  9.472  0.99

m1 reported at -0.7 Ang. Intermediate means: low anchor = 7.07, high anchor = 8.08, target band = 7.59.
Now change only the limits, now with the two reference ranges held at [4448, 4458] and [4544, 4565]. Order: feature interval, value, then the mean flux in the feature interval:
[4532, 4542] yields 1.7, 6.72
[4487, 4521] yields -4.4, 8.07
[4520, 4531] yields 0.4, 7.48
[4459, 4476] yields -2.1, 6.82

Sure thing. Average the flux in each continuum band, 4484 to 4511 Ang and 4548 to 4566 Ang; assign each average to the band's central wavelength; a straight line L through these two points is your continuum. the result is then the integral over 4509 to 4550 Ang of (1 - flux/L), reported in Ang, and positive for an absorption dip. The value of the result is 3.9 Ang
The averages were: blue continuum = 8.04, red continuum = 8.88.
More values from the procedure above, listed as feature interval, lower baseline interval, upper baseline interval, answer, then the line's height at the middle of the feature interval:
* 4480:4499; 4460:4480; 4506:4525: 0.6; 7.73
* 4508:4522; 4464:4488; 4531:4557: -1.4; 7.59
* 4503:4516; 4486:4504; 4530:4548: -1.2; 7.75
